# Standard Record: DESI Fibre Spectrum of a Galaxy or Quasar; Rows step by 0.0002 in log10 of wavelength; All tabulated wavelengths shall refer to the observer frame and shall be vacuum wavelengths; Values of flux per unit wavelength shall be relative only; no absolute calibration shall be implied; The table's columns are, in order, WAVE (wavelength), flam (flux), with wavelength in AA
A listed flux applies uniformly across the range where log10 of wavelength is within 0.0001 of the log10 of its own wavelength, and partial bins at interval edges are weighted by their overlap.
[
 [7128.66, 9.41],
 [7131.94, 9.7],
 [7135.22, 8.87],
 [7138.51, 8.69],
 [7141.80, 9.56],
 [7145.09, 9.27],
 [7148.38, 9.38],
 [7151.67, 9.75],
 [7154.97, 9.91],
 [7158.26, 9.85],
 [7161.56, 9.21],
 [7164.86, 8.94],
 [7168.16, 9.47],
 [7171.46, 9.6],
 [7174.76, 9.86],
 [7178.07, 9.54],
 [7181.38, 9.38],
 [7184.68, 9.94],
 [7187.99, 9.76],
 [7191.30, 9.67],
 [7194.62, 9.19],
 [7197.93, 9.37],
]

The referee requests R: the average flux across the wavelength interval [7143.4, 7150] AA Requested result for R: 9.33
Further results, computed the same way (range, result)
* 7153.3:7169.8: 9.47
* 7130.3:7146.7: 9.22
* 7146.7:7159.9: 9.72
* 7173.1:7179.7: 9.7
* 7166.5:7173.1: 9.54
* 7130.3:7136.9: 9.29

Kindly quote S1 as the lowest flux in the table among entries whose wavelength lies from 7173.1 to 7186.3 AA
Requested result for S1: 9.38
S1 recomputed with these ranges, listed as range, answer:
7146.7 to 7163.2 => 9.21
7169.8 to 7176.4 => 9.6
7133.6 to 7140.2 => 8.69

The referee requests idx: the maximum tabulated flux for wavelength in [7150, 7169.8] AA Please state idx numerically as 9.91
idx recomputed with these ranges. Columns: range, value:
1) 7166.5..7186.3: 9.94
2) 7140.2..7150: 9.56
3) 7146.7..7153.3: 9.75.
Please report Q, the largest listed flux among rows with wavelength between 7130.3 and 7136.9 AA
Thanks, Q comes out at 9.7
